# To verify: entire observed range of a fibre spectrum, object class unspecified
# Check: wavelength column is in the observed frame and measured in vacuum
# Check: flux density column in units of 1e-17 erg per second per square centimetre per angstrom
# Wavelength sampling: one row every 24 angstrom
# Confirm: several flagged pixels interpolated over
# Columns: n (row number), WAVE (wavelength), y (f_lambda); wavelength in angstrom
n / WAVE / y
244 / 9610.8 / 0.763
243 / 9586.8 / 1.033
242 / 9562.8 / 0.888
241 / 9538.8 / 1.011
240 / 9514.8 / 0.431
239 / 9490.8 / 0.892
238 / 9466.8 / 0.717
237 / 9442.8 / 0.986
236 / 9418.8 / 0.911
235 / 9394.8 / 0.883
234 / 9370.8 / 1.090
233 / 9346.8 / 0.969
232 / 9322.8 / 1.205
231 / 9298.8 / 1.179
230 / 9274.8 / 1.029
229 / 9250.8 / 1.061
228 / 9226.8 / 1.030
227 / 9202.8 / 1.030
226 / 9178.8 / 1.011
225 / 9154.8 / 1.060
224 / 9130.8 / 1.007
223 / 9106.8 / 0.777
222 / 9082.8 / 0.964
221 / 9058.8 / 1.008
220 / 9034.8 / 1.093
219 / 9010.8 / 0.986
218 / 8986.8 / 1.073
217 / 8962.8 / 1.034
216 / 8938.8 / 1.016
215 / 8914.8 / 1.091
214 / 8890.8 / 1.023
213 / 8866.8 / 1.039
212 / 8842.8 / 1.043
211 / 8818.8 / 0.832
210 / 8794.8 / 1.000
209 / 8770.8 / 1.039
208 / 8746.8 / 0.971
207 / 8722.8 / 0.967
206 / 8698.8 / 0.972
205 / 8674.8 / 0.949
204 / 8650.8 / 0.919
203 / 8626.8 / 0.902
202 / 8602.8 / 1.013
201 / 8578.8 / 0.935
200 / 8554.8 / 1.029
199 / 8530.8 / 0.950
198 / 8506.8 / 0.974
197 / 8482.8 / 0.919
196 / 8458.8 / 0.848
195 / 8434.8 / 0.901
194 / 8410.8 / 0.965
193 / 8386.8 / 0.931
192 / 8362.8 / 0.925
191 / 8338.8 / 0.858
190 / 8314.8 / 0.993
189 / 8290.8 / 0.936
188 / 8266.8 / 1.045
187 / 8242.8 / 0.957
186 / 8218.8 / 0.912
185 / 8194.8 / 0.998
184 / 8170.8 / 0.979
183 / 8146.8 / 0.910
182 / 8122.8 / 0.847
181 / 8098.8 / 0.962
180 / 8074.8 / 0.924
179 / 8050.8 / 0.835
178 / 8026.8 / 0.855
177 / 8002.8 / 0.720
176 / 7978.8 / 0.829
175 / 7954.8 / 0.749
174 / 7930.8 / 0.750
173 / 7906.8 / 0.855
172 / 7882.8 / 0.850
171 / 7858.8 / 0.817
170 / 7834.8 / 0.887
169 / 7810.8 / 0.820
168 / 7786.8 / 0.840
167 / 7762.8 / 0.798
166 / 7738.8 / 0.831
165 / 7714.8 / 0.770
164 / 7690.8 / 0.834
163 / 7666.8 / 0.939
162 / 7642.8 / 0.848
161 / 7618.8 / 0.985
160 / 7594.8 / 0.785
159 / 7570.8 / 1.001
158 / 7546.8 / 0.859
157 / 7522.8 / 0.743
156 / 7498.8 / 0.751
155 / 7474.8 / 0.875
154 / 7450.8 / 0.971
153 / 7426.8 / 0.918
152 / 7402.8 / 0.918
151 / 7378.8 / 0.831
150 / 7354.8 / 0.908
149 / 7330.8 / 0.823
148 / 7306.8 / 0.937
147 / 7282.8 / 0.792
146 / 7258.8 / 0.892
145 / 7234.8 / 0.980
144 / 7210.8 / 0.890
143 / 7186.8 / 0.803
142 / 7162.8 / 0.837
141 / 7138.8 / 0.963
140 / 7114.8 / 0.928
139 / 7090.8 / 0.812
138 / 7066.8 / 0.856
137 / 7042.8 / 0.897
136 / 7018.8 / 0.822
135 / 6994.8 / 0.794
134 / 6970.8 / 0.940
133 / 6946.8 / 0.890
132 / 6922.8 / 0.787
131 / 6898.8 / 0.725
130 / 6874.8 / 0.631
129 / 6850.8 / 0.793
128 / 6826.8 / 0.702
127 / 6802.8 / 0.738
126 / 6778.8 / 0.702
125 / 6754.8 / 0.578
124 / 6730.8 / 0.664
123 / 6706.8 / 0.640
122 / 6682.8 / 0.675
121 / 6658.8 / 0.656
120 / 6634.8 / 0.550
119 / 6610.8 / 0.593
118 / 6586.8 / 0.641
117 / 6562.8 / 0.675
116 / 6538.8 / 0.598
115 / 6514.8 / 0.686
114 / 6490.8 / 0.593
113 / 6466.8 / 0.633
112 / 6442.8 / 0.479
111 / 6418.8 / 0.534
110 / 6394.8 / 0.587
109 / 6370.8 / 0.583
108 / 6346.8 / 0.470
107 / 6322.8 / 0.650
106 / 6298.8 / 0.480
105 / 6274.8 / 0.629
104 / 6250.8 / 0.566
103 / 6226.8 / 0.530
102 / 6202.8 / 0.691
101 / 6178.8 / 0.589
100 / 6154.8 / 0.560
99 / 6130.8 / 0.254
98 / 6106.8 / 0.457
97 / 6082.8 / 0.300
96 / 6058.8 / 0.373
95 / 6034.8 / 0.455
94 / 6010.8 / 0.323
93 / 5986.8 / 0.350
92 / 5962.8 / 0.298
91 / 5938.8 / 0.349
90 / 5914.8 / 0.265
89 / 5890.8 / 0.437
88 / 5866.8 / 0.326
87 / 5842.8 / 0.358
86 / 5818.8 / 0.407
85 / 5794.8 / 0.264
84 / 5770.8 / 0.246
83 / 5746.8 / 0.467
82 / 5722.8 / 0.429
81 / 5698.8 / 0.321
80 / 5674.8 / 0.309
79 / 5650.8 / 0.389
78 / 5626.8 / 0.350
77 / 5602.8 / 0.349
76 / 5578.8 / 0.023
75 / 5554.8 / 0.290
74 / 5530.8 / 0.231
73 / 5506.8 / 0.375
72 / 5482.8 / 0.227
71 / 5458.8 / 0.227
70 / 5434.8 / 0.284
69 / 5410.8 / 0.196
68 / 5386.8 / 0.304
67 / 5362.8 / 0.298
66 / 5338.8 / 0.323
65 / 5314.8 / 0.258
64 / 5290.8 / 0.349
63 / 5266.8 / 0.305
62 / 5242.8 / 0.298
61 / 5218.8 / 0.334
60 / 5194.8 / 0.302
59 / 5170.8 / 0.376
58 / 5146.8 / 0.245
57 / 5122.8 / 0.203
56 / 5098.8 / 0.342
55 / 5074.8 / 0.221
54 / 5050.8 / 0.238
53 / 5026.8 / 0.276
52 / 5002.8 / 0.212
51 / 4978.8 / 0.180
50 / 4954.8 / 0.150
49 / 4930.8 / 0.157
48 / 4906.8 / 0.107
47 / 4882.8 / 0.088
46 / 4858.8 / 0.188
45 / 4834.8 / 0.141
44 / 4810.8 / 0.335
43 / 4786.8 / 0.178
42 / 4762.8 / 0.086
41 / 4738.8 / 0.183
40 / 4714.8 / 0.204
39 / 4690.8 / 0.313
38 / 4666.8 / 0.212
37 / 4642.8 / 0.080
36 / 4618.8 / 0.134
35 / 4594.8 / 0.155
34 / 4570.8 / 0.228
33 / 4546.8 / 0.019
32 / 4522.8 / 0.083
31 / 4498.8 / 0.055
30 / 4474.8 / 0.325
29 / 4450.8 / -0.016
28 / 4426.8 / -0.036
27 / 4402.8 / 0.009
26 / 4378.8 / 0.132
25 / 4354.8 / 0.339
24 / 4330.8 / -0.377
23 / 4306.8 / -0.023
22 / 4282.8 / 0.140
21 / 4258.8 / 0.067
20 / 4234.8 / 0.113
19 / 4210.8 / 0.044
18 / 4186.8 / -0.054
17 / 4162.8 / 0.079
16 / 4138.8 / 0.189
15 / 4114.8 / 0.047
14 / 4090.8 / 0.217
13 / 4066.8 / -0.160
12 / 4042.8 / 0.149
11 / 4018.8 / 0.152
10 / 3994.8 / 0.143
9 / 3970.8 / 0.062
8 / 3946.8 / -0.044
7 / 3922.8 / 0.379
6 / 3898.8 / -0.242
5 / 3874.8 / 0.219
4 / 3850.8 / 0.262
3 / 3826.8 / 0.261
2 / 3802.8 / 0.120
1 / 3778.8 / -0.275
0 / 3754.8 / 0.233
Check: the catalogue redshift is 0.543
